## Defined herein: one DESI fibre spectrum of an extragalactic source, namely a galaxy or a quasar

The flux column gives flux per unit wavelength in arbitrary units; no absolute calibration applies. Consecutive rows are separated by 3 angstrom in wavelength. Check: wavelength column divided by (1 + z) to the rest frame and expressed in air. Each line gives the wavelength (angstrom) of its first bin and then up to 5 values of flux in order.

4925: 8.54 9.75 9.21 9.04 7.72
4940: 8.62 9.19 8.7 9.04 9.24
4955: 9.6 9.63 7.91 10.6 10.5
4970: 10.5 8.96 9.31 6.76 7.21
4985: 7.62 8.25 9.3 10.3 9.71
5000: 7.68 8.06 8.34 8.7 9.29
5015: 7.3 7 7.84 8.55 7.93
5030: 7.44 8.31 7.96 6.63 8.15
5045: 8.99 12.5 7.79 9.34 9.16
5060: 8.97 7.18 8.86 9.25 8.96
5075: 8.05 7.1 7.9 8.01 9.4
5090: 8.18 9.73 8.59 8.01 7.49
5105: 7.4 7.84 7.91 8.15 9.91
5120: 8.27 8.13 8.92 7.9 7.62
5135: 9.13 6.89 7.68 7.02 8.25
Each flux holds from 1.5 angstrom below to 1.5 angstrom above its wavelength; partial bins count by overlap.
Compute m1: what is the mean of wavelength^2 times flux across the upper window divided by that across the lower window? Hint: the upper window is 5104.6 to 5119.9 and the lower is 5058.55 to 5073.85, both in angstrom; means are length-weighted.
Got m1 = 1.0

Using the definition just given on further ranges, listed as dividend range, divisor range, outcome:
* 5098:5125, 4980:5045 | 1.04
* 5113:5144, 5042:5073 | 0.93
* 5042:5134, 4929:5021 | 1.02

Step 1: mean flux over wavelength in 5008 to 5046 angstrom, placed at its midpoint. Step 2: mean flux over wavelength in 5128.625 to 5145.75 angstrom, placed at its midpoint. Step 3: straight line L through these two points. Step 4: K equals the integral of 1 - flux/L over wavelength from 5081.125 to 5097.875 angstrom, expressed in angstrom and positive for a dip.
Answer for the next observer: -1.9 angstrom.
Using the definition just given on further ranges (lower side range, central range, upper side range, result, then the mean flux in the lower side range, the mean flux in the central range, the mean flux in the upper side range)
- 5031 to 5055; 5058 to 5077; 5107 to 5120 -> 0.16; 8.67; 8.52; 8.46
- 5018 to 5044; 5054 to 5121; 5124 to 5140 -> -3.65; 7.82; 8.4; 8.08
